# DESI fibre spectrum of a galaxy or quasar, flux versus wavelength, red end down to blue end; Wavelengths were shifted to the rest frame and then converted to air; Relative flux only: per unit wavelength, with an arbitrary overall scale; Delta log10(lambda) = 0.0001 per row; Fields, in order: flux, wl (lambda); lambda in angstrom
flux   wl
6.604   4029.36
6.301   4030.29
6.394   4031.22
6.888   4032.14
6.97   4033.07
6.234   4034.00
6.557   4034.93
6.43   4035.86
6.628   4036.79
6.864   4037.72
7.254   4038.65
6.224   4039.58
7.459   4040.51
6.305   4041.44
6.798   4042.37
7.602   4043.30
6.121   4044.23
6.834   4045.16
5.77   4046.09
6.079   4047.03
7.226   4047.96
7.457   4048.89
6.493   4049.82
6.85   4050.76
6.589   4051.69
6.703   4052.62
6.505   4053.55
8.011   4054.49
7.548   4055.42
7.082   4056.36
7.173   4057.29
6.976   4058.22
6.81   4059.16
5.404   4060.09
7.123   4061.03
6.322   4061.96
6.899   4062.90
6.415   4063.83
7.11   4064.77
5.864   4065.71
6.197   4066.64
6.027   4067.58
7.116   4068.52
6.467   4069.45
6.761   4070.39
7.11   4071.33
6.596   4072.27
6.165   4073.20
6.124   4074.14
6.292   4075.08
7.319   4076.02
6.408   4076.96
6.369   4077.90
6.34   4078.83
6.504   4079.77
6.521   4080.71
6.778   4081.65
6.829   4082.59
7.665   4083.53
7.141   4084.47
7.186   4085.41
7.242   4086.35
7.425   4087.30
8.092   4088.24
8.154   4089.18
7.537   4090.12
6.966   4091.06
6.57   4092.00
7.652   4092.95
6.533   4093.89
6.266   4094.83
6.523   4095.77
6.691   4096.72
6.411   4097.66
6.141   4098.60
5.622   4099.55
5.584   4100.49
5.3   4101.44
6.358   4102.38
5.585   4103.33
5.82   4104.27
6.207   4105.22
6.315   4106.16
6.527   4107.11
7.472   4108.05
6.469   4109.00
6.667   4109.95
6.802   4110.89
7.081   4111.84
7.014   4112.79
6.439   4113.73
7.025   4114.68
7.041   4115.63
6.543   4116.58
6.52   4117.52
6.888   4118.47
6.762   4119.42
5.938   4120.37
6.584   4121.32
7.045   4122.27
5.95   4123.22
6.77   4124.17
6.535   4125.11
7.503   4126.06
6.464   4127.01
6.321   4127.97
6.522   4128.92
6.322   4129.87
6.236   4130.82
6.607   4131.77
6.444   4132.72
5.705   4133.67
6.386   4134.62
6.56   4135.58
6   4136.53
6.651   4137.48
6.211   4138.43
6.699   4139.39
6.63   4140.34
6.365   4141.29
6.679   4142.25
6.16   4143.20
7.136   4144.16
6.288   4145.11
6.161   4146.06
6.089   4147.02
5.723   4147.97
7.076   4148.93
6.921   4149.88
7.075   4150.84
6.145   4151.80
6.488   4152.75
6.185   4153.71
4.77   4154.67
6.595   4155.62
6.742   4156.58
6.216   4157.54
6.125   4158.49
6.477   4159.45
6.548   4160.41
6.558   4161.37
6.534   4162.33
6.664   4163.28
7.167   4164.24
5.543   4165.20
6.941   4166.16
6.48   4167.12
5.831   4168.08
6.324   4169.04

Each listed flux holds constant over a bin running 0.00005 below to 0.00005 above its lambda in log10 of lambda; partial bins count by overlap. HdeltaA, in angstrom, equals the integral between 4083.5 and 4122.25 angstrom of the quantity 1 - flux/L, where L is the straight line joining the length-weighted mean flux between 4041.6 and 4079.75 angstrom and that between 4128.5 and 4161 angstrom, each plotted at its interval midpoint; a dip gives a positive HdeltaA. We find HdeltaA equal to -1.0 angstrom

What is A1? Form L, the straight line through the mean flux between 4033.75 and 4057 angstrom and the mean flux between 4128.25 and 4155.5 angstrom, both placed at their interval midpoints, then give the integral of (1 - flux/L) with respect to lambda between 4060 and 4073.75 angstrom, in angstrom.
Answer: 0.34 angstrom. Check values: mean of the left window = 6.79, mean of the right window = 6.37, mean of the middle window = 6.53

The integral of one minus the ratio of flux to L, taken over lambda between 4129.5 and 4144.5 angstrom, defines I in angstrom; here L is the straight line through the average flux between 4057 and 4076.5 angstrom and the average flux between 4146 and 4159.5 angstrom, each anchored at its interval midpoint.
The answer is -0.1 angstrom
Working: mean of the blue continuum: 6.58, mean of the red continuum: 6.32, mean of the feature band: 6.42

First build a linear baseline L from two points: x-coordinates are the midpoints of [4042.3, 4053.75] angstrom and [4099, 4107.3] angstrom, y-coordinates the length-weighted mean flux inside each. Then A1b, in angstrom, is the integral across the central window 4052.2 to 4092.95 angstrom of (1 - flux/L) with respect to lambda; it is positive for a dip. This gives -3.3 angstrom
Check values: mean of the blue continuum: 6.7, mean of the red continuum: 5.9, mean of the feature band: 6.84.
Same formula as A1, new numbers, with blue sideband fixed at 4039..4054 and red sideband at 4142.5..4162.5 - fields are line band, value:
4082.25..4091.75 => -1.2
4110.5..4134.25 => -0.5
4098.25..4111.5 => 0.6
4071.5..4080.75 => 0.2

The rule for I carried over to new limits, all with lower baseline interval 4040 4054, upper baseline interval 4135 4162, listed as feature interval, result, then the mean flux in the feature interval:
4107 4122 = -0.5 angstrom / 6.74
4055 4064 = -0.1 angstrom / 6.79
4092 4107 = 0.8 angstrom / 6.22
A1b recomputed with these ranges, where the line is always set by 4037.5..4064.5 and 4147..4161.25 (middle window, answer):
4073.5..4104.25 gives -0.19 angstrom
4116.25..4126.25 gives -0.19 angstrom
